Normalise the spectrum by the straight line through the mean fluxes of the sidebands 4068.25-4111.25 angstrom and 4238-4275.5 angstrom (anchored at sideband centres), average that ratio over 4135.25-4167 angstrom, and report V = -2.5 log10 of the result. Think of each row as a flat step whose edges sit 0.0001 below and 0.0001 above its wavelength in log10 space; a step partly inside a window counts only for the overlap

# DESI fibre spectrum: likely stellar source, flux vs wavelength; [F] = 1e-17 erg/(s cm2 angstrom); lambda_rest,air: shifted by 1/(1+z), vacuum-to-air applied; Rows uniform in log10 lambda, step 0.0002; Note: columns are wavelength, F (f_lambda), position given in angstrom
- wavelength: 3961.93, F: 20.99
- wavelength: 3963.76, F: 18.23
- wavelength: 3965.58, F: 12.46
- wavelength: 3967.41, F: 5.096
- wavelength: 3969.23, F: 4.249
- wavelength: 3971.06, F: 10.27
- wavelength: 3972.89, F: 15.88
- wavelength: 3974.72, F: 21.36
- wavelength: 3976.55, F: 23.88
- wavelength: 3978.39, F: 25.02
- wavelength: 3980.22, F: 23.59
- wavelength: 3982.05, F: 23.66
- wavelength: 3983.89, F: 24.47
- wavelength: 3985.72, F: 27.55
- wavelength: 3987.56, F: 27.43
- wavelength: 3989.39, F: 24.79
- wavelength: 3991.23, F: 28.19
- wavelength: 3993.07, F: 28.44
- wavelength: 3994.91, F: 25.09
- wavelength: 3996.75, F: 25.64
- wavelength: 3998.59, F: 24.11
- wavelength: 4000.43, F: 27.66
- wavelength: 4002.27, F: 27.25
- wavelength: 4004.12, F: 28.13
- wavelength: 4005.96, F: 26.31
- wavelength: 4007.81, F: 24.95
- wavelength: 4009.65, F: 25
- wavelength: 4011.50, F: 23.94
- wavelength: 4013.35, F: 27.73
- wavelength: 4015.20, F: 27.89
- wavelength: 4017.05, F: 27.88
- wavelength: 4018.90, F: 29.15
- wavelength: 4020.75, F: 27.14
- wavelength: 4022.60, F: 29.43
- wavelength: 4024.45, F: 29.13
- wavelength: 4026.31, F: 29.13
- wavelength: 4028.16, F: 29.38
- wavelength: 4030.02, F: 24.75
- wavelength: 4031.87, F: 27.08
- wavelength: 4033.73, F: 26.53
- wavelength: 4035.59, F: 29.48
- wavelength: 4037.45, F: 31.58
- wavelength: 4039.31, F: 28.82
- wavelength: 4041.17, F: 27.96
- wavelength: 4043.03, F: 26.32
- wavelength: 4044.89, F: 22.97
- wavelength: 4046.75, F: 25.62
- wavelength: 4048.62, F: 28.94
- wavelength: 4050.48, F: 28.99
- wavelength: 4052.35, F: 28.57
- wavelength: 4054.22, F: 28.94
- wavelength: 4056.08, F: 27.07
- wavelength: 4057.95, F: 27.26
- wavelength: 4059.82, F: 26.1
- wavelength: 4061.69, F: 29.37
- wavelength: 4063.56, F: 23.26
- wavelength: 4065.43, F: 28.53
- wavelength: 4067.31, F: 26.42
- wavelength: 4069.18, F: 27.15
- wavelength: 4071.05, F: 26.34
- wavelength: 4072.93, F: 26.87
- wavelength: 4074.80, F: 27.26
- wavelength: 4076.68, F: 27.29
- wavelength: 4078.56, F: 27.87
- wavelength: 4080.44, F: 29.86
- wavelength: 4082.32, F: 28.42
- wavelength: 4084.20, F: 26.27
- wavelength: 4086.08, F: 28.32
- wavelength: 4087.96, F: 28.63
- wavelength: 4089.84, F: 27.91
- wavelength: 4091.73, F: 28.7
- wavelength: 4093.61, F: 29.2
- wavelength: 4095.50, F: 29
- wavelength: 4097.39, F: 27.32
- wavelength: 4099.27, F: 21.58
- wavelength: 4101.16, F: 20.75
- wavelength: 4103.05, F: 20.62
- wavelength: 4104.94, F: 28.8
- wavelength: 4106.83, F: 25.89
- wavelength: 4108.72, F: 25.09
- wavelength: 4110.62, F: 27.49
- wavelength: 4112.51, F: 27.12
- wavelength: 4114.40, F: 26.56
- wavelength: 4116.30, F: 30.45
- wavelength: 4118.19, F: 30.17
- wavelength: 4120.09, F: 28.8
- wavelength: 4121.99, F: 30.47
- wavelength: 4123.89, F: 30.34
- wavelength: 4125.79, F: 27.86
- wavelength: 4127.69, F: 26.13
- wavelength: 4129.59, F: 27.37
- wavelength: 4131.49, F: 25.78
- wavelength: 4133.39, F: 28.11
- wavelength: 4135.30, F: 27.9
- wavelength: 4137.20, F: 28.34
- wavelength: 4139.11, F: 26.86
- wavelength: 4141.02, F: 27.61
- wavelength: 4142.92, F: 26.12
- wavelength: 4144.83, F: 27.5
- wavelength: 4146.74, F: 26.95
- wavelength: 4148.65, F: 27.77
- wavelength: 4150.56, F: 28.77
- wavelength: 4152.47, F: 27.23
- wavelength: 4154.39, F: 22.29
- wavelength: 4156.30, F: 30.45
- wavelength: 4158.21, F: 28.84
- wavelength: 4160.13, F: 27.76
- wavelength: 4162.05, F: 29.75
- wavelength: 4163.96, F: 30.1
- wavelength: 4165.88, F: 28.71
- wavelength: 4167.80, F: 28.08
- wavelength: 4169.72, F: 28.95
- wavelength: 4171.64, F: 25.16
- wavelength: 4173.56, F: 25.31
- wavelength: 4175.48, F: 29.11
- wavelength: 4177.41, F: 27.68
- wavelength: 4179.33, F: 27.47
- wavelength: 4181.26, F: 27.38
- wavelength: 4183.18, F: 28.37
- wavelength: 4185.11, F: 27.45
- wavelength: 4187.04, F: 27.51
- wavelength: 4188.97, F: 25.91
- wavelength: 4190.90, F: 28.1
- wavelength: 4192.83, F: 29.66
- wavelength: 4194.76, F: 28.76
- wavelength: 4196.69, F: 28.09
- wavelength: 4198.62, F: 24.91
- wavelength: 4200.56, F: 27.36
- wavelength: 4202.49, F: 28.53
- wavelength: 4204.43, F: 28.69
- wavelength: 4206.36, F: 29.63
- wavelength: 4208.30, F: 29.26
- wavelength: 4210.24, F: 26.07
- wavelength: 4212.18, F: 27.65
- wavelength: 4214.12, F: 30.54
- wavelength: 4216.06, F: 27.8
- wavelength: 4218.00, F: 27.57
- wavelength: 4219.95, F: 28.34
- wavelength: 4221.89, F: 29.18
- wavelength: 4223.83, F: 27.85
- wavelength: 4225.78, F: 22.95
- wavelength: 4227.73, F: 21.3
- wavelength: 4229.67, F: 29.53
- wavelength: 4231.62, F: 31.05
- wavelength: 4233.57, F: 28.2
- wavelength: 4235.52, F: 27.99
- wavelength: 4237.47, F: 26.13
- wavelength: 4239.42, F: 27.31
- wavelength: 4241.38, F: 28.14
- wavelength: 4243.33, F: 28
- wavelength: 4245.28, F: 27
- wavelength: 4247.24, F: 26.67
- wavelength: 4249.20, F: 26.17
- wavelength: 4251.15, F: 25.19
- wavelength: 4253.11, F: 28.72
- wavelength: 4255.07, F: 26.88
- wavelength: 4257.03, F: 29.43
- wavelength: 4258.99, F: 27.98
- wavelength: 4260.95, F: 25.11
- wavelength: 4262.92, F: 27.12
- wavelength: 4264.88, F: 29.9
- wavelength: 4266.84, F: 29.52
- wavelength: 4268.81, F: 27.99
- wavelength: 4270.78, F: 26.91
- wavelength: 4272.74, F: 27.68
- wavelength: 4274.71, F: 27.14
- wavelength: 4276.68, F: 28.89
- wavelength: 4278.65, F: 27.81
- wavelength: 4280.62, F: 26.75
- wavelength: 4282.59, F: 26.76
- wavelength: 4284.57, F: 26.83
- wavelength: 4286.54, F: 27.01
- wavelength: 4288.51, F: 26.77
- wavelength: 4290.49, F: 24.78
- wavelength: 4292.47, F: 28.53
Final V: -0.03 mag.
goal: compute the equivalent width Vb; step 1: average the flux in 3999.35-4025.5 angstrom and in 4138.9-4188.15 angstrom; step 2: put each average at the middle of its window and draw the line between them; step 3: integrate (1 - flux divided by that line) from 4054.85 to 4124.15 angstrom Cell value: 0.6 angstrom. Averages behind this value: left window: 27.2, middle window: 27.2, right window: 27.7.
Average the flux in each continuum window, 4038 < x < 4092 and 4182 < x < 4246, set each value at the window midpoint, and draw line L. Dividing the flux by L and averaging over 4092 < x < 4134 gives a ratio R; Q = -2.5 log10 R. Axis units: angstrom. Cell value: 0.02 mag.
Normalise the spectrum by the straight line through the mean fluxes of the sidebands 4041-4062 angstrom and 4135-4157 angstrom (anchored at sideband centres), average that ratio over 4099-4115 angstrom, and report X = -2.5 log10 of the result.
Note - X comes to 0.09 mag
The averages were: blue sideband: 27.3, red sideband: 27.3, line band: 25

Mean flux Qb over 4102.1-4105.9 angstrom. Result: 24.7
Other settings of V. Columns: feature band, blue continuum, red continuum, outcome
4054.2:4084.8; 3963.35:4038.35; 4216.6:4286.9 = -0.08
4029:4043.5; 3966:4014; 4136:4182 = -0.15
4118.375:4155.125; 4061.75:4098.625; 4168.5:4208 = 0.00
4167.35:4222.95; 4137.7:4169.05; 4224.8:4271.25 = -0.01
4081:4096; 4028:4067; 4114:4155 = -0.03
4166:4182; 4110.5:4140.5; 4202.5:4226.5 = 0.02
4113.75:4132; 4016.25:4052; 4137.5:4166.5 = -0.03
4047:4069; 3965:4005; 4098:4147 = -0.12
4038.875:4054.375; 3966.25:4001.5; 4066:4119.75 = -0.10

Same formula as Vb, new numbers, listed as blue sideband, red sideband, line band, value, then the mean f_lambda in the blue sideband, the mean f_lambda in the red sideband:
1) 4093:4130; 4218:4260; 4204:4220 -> -0.7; 27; 27.3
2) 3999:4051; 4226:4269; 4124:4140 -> 0.0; 27.4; 27.4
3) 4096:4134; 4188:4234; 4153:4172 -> -0.5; 26.9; 27.8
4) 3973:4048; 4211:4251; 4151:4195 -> -1.0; 26.5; 27.4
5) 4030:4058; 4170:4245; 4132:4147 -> 0.1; 27.7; 27.6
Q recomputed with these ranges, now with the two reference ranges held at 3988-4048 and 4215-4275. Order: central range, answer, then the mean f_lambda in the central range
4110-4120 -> -0.046 mag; 28.4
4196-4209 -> -0.026 mag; 28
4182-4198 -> -0.021 mag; 27.9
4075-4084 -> -0.034 mag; 28.1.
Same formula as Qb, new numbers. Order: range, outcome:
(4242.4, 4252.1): 26.6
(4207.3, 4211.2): 27.7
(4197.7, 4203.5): 26.9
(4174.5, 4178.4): 28.4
